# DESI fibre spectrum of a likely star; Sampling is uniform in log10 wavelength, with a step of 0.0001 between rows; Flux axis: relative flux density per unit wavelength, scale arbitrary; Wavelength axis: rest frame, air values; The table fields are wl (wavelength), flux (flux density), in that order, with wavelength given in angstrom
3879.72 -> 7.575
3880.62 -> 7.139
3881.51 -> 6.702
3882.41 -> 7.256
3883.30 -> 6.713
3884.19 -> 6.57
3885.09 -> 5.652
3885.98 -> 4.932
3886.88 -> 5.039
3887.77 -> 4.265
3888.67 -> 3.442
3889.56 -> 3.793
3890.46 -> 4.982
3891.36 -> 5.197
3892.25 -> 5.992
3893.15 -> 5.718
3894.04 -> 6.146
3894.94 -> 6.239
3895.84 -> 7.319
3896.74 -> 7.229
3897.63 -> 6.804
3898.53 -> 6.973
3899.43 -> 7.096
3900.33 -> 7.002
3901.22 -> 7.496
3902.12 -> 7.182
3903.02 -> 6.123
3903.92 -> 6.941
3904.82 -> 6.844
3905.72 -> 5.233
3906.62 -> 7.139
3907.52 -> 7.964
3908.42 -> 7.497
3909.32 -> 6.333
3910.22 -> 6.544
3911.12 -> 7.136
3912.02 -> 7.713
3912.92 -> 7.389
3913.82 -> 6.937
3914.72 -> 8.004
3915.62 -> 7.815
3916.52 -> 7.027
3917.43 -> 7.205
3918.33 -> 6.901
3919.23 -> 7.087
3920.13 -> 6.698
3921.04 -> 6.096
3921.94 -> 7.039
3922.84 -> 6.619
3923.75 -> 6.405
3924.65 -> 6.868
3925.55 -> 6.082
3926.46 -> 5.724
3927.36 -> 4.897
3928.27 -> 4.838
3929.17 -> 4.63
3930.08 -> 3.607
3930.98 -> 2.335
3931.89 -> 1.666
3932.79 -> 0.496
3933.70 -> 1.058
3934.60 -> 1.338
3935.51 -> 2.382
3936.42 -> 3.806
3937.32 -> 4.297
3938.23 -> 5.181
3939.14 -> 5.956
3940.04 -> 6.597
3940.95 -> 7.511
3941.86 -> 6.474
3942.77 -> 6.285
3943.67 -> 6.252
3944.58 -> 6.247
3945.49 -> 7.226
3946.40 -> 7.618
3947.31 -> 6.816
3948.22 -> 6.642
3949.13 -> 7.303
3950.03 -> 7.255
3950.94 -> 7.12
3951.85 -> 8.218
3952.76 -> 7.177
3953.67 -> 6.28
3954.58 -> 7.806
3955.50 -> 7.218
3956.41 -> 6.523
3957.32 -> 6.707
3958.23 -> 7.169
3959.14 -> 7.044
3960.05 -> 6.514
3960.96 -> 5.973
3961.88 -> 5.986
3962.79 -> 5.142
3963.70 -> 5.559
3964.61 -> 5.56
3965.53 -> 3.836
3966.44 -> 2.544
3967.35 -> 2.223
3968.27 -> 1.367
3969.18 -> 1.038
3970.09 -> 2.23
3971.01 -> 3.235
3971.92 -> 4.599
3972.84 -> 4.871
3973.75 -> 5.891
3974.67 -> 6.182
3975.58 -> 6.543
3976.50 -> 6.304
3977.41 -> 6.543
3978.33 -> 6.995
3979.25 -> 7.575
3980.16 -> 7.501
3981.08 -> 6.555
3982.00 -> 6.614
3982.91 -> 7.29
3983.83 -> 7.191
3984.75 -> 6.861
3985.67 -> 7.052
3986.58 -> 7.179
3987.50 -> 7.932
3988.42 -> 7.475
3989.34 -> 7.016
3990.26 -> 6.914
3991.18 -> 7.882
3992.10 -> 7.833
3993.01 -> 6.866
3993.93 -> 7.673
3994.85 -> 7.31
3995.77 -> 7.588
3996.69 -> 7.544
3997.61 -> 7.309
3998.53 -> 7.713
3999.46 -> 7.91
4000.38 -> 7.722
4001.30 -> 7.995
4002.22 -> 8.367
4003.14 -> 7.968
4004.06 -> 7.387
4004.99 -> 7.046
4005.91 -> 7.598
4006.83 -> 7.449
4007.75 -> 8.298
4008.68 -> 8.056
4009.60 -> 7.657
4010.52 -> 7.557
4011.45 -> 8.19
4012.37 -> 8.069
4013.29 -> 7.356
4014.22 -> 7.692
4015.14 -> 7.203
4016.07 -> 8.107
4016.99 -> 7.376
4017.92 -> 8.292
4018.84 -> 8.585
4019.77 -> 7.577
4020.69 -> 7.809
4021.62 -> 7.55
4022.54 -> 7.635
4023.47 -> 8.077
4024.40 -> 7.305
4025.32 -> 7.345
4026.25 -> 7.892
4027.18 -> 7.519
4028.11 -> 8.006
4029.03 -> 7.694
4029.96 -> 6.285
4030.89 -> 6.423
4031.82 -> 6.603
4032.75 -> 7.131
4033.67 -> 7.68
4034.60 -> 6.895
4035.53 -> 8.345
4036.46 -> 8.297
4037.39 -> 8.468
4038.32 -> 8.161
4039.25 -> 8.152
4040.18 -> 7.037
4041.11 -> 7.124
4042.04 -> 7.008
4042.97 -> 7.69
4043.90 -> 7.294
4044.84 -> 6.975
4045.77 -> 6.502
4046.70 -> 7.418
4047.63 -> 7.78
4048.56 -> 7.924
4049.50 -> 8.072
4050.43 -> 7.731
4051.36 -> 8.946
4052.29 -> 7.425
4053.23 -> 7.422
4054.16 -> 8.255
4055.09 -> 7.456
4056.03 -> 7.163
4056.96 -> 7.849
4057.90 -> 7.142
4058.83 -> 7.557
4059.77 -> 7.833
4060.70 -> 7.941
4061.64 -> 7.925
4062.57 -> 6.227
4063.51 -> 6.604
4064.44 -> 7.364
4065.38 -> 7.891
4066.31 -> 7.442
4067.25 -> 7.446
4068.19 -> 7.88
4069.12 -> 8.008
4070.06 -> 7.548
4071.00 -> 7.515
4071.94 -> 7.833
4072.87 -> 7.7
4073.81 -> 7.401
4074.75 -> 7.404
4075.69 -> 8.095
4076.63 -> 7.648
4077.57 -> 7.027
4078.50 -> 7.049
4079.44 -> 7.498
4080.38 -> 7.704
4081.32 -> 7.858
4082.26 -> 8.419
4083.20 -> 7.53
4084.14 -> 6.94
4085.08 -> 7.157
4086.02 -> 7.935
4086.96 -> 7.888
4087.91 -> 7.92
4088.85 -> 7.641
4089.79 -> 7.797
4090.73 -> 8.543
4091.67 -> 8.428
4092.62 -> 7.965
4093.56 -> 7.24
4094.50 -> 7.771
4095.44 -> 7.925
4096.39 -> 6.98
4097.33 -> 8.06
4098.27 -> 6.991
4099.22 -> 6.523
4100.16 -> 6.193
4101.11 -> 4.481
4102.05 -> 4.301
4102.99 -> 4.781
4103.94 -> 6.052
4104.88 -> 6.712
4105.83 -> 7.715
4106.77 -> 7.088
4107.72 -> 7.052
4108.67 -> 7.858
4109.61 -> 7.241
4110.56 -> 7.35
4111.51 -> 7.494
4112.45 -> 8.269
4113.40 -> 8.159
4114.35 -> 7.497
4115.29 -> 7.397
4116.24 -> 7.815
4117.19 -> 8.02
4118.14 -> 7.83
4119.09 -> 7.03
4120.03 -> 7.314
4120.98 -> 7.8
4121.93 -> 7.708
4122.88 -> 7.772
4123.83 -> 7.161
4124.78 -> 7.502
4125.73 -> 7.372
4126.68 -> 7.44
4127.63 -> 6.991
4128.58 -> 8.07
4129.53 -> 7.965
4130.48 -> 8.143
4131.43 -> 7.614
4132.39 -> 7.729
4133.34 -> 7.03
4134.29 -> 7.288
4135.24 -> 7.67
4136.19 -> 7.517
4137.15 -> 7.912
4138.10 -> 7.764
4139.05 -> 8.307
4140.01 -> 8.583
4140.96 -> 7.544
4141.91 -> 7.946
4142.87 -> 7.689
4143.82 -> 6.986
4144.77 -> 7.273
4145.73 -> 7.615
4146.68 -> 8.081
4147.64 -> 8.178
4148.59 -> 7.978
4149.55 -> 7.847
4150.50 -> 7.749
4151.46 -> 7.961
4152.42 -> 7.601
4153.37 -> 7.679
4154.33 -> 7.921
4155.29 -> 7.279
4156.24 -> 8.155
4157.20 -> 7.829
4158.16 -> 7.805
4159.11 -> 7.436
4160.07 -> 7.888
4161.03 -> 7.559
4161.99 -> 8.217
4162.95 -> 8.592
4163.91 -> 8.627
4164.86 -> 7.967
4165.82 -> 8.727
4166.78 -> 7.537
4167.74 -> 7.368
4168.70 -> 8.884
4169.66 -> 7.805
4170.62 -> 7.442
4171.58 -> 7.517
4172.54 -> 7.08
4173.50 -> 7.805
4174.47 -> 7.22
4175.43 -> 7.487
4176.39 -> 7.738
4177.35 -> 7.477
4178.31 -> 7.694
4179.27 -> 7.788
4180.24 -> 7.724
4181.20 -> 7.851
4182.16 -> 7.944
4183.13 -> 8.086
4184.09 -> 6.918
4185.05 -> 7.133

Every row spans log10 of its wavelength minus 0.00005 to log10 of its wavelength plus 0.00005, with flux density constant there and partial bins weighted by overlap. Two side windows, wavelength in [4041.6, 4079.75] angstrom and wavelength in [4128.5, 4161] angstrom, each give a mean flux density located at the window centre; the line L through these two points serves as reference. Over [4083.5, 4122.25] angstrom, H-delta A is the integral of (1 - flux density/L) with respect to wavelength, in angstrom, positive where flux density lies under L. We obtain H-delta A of 1.82 angstrom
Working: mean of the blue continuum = 7.53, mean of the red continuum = 7.76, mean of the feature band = 7.29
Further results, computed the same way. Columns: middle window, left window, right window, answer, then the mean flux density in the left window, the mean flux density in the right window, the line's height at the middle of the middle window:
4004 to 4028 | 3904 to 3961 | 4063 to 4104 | -3.31 angstrom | 6.11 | 7.34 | 6.79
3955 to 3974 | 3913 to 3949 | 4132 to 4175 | 3.51 angstrom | 5.59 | 7.79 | 5.92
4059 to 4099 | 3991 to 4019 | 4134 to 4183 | 0.75 angstrom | 7.72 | 7.8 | 7.76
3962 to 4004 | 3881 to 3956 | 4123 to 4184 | 1.80 angstrom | 6.07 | 7.75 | 6.53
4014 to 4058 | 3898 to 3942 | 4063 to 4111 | -4.59 angstrom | 5.87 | 7.32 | 6.88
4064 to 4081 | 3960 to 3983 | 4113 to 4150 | -2.14 angstrom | 5.12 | 7.68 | 6.74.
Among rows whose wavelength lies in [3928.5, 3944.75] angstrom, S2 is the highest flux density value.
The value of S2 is 7.511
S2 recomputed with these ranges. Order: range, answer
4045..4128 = 8.946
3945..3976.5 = 8.218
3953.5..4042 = 8.585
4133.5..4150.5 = 8.583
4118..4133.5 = 8.143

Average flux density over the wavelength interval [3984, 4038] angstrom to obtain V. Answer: 7.6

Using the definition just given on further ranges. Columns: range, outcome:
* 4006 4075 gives 7.6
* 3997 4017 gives 7.73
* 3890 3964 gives 6.17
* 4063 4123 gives 7.4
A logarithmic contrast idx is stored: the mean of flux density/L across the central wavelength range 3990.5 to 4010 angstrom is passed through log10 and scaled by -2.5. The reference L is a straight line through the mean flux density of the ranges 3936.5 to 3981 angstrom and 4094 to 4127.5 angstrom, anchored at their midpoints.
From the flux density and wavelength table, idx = -0.22 mag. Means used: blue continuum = 5.89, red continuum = 7.16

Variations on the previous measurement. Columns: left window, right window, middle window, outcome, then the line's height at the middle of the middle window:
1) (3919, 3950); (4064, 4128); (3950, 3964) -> -0.20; 5.6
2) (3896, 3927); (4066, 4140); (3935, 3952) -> 0.13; 7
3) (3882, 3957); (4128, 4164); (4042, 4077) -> -0.06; 7.14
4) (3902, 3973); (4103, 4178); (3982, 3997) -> -0.18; 6.22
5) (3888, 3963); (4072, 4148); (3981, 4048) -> -0.12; 6.77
